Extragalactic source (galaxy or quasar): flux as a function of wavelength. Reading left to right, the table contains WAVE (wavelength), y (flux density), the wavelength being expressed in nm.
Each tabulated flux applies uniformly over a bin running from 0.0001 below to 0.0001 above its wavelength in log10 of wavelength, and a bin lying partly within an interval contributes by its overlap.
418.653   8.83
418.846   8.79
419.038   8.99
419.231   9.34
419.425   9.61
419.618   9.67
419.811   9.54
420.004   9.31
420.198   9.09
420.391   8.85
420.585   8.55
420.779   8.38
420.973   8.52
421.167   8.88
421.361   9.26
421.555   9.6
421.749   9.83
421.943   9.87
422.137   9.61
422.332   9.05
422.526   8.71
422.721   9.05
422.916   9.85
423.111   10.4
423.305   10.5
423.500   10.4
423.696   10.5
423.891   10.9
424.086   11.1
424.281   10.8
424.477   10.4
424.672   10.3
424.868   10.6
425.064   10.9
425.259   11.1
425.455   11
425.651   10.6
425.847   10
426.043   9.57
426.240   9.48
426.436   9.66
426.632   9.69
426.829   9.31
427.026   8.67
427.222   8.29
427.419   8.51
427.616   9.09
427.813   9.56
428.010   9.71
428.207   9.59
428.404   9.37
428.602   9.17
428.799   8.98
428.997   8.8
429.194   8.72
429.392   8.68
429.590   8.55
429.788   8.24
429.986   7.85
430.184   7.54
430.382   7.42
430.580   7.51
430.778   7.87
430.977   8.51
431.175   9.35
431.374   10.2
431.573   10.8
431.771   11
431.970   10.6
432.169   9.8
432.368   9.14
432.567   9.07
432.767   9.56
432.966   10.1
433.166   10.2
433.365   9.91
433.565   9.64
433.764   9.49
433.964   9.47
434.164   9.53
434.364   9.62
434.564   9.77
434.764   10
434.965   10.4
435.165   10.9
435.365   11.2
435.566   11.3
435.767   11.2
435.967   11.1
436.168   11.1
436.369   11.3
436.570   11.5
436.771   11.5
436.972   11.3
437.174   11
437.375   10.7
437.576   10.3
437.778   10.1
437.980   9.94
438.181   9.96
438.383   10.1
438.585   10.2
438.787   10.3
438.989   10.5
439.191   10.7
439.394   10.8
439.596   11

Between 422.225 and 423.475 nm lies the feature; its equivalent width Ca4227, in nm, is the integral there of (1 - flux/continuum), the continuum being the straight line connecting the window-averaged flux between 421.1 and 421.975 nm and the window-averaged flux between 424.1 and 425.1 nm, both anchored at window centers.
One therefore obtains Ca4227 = 0.043 nm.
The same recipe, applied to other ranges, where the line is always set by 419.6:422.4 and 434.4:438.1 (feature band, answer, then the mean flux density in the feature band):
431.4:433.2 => 0.059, 10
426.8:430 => 0.339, 8.9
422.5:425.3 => -0.265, 10.4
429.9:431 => 0.265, 7.73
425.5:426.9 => -0.012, 9.81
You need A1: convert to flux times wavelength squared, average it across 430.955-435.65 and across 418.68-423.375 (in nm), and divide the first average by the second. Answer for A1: 1.1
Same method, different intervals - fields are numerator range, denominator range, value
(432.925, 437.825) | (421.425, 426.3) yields 1.09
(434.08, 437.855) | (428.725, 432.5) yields 1.23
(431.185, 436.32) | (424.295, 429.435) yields 1.09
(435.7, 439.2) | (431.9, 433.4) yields 1.12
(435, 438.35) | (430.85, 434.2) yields 1.13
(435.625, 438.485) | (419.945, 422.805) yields 1.28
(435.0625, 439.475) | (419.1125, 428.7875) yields 1.19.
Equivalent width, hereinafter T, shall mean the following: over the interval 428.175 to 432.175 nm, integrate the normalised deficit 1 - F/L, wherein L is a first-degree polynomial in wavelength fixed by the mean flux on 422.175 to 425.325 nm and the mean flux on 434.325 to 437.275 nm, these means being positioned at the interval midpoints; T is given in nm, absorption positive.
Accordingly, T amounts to 0.63 nm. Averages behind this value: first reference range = 10.3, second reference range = 10.9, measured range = 8.95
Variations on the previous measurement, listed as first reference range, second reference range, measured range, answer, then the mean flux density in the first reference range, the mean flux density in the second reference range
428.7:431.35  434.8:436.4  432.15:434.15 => 0.043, 8.36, 11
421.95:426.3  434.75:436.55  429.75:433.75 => 0.563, 10.2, 11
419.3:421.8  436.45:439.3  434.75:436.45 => -0.097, 9.15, 10.6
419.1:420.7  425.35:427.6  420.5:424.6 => -0.170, 9.23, 9.51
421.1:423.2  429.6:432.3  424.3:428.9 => -0.258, 9.47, 8.97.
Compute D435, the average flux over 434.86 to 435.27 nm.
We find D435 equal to 10.7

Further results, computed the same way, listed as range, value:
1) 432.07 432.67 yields 9.33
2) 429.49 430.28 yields 8.04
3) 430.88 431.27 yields 8.94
